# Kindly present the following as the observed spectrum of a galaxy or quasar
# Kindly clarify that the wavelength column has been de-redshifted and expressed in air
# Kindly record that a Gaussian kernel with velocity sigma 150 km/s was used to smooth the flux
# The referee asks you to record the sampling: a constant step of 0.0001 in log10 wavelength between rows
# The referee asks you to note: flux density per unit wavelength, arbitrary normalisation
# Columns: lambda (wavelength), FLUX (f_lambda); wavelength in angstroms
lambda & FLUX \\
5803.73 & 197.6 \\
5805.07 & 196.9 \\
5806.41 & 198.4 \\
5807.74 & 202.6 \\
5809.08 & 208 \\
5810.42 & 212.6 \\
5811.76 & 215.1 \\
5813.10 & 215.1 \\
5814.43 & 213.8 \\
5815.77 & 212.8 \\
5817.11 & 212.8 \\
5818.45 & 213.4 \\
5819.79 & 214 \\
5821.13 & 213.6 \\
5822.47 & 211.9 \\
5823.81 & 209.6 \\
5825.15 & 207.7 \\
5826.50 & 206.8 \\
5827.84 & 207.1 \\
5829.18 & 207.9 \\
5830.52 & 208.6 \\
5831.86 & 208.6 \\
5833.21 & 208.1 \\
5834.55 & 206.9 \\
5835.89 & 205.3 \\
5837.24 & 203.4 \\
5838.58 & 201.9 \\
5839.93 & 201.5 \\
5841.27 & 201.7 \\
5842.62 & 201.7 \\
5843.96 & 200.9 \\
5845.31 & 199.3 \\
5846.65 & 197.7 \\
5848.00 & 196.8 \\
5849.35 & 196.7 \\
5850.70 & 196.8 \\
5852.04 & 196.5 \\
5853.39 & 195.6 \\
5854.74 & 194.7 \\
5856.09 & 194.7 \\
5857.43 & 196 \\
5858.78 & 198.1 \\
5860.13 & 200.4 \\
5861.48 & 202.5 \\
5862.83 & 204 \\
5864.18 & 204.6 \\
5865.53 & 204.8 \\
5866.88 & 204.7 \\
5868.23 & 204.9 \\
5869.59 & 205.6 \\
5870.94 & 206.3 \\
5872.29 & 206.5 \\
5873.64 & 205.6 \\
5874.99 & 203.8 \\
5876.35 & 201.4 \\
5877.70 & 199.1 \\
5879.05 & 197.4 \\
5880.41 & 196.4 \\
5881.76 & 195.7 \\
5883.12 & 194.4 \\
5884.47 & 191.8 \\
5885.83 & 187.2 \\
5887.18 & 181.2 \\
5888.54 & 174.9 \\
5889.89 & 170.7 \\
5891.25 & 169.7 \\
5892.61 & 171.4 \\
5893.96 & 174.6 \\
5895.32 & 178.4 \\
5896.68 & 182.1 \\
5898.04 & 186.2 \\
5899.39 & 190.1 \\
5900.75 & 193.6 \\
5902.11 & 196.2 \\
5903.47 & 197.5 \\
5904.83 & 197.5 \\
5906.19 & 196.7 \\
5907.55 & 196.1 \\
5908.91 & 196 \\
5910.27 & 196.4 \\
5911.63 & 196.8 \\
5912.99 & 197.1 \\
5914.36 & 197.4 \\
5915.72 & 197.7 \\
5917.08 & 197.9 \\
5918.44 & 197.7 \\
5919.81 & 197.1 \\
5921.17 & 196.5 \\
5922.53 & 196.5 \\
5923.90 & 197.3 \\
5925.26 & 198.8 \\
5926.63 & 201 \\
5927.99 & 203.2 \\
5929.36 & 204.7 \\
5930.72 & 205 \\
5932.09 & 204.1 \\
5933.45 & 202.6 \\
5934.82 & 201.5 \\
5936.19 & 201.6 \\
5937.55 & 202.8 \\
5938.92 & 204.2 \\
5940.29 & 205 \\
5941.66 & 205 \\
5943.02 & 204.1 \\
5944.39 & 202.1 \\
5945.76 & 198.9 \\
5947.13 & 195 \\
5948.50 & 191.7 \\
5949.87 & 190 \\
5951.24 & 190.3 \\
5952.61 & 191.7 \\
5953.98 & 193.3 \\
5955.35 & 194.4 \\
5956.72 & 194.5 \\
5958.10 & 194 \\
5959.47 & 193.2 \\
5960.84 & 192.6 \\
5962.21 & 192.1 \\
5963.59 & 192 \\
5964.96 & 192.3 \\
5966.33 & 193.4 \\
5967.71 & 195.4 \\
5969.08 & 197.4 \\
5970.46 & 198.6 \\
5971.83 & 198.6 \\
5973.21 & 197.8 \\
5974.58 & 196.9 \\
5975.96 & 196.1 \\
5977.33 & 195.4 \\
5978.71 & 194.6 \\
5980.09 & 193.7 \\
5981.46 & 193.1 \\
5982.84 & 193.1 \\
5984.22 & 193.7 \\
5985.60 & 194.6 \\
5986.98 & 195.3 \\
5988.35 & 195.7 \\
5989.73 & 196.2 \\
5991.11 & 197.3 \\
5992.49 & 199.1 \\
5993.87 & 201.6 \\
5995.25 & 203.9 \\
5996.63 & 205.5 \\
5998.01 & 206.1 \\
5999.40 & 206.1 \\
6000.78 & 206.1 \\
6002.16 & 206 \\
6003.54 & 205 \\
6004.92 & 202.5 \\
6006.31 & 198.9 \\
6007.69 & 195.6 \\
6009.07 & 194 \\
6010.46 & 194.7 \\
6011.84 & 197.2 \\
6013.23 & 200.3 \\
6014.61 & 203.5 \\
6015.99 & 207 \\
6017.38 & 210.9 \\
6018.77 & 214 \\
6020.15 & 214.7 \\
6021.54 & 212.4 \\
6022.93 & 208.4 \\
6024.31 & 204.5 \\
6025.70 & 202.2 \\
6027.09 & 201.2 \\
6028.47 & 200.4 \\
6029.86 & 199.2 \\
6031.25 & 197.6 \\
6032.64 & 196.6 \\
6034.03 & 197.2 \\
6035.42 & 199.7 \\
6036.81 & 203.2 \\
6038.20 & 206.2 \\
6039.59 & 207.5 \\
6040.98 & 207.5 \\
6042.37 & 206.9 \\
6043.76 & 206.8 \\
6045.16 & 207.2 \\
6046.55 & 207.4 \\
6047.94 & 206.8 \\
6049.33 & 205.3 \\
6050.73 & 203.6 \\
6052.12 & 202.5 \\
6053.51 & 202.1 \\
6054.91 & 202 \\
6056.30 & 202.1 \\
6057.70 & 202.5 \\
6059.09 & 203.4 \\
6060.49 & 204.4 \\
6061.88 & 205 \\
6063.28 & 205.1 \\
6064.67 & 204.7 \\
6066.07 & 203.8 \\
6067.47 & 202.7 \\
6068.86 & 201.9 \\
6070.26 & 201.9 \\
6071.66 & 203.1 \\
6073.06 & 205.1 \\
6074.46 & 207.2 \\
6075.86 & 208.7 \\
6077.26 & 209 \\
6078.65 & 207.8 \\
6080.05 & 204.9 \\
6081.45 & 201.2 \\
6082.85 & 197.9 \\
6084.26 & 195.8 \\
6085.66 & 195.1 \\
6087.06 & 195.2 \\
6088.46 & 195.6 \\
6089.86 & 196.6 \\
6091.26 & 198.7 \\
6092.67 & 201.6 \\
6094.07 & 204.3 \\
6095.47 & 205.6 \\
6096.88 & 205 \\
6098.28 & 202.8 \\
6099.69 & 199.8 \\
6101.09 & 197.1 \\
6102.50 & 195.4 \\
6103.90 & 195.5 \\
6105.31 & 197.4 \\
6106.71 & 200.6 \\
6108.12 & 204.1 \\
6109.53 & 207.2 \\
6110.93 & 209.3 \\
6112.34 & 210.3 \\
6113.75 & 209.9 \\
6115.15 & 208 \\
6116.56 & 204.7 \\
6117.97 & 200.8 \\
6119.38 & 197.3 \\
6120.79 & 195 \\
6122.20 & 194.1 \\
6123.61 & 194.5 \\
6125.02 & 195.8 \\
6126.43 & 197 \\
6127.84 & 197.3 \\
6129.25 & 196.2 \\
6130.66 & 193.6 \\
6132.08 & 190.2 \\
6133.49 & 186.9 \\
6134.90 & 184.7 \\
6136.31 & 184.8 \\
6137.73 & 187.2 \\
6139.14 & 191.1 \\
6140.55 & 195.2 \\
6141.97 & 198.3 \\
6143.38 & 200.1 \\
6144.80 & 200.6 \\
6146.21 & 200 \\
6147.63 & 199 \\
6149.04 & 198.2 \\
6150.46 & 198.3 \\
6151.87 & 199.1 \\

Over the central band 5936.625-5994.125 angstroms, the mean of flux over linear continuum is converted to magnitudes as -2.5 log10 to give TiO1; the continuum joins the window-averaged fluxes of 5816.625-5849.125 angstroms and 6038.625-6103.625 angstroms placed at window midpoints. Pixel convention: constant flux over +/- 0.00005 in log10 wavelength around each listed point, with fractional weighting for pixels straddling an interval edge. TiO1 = 0.044 mag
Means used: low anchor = 206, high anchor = 203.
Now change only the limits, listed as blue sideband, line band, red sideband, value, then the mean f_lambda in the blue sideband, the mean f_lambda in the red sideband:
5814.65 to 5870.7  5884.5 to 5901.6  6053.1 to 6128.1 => 0.13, 204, 202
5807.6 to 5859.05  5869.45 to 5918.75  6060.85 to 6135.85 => 0.06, 205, 201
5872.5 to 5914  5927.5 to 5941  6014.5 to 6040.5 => -0.05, 191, 205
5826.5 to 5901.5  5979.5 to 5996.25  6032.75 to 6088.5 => 0.02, 197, 203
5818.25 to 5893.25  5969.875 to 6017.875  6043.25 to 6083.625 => 0.02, 200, 204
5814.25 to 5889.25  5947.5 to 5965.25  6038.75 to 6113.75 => 0.05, 202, 203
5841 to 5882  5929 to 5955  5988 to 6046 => 0.01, 200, 203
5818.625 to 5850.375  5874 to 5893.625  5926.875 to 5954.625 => 0.08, 205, 200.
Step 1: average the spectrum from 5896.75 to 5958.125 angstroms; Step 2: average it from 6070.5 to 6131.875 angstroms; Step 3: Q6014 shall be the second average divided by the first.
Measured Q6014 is 1.0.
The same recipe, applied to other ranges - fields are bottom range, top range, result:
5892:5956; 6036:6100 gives 1.04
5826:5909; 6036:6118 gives 1.03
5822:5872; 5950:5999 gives 0.97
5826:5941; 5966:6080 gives 1.02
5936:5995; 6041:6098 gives 1.04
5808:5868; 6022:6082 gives 1.00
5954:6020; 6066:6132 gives 1.01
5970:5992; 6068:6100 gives 1.03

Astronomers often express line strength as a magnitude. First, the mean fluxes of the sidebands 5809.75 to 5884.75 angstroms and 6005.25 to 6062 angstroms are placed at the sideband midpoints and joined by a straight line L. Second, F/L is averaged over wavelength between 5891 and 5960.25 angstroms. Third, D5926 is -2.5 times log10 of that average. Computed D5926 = 0.04 mag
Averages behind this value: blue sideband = 204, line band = 196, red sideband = 203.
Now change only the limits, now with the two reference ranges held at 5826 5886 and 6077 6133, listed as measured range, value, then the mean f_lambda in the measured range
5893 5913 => 0.05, 191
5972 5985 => 0.03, 195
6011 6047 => -0.02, 205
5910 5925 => 0.02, 197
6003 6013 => 0.01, 198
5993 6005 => -0.02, 205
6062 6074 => -0.02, 204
